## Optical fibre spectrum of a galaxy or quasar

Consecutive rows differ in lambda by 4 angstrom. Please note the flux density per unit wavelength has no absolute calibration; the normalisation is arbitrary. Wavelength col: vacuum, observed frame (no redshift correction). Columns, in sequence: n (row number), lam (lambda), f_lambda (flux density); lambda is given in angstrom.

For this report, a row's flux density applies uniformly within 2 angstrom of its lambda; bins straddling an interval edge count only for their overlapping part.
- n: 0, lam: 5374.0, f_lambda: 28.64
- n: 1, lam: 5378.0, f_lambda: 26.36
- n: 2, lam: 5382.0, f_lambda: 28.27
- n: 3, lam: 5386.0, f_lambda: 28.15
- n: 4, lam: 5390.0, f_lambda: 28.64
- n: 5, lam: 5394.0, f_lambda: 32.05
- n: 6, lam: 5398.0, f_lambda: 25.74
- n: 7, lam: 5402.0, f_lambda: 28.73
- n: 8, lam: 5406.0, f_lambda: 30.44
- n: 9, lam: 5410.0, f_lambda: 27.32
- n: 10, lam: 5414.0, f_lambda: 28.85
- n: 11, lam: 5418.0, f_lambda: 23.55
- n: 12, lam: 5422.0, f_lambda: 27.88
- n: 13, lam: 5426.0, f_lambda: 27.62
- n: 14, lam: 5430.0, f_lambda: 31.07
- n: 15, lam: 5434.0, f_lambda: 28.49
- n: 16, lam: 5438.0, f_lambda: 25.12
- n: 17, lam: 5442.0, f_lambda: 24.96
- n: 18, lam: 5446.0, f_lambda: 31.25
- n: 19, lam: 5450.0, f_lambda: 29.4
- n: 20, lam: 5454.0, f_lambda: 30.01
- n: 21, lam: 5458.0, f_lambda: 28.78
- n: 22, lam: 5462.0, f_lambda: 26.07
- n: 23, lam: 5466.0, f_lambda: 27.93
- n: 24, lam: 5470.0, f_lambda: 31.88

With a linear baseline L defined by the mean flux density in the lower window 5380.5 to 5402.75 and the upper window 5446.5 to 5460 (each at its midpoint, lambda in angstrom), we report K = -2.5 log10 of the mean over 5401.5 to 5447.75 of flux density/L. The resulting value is 0.05 mag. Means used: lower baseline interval 28.6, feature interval 27.9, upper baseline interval 29.6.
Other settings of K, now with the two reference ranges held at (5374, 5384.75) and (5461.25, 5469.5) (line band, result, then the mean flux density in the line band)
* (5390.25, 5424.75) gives -0.01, 28.1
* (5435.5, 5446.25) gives 0.06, 26.5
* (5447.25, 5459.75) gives -0.06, 29.5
